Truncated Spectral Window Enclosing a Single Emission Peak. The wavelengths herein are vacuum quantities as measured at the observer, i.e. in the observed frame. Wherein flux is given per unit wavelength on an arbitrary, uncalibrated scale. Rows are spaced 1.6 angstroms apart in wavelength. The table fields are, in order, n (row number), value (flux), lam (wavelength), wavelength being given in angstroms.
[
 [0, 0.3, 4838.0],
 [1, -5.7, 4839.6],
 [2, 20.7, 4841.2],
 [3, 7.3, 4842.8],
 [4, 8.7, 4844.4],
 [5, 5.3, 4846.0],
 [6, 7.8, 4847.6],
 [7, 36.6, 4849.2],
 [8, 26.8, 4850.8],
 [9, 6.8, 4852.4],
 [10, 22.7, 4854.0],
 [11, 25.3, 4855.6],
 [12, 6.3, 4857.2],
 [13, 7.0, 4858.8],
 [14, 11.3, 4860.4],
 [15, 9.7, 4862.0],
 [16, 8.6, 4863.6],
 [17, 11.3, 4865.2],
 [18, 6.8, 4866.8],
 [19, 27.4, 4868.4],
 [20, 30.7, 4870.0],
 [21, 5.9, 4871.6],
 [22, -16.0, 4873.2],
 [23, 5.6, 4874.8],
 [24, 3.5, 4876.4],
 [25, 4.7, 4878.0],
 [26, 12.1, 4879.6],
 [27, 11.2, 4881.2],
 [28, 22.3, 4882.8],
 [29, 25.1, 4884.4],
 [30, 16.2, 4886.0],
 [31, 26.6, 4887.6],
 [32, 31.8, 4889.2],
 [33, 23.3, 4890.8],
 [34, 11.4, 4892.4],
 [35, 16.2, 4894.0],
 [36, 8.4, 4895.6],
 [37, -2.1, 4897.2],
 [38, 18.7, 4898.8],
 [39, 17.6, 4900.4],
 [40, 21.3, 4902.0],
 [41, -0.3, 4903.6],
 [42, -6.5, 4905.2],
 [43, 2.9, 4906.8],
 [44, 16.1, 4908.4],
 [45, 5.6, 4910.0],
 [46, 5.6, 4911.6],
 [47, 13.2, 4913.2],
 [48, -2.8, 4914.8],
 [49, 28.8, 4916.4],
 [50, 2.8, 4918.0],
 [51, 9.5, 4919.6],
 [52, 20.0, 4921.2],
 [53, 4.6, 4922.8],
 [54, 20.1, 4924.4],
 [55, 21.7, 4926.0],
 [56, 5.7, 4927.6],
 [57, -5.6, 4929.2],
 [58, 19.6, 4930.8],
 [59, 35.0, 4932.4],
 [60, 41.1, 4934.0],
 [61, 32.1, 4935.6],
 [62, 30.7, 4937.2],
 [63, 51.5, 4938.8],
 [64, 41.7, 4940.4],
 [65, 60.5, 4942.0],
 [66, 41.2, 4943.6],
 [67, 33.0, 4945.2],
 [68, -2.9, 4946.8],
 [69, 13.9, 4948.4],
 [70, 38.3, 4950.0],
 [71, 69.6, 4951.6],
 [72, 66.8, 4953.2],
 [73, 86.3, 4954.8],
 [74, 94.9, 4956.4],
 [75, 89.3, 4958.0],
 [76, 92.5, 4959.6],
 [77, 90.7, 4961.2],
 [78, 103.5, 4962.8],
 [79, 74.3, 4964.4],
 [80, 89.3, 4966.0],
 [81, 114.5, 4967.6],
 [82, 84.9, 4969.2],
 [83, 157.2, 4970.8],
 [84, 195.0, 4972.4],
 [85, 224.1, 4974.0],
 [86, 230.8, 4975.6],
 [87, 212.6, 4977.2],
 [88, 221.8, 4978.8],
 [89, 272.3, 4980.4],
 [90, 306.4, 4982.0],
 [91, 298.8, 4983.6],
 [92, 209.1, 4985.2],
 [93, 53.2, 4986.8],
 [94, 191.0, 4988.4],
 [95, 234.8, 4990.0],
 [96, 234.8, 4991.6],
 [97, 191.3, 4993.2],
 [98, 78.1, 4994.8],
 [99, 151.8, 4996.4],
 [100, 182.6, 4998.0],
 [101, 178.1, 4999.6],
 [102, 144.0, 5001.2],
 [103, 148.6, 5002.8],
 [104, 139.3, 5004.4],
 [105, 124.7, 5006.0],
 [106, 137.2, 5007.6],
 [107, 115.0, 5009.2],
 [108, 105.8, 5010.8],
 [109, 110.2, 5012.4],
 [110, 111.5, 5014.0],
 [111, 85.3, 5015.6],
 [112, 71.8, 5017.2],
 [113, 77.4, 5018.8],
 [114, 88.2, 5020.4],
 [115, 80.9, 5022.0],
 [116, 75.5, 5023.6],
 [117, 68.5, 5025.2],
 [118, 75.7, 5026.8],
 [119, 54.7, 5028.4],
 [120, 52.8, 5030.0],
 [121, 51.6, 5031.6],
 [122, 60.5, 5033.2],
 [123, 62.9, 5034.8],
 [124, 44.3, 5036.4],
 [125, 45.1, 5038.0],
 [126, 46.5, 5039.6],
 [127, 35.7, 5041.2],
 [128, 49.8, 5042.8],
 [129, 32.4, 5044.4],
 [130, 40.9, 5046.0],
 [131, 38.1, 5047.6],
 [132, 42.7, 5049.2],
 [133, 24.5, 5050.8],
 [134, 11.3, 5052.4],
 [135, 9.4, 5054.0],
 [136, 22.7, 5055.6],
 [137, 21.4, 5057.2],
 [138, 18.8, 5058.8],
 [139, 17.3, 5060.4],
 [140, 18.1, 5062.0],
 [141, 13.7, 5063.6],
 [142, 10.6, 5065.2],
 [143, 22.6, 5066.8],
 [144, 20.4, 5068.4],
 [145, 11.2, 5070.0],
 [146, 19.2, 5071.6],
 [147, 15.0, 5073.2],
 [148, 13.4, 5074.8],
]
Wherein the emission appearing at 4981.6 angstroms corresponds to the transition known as Ly-alpha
